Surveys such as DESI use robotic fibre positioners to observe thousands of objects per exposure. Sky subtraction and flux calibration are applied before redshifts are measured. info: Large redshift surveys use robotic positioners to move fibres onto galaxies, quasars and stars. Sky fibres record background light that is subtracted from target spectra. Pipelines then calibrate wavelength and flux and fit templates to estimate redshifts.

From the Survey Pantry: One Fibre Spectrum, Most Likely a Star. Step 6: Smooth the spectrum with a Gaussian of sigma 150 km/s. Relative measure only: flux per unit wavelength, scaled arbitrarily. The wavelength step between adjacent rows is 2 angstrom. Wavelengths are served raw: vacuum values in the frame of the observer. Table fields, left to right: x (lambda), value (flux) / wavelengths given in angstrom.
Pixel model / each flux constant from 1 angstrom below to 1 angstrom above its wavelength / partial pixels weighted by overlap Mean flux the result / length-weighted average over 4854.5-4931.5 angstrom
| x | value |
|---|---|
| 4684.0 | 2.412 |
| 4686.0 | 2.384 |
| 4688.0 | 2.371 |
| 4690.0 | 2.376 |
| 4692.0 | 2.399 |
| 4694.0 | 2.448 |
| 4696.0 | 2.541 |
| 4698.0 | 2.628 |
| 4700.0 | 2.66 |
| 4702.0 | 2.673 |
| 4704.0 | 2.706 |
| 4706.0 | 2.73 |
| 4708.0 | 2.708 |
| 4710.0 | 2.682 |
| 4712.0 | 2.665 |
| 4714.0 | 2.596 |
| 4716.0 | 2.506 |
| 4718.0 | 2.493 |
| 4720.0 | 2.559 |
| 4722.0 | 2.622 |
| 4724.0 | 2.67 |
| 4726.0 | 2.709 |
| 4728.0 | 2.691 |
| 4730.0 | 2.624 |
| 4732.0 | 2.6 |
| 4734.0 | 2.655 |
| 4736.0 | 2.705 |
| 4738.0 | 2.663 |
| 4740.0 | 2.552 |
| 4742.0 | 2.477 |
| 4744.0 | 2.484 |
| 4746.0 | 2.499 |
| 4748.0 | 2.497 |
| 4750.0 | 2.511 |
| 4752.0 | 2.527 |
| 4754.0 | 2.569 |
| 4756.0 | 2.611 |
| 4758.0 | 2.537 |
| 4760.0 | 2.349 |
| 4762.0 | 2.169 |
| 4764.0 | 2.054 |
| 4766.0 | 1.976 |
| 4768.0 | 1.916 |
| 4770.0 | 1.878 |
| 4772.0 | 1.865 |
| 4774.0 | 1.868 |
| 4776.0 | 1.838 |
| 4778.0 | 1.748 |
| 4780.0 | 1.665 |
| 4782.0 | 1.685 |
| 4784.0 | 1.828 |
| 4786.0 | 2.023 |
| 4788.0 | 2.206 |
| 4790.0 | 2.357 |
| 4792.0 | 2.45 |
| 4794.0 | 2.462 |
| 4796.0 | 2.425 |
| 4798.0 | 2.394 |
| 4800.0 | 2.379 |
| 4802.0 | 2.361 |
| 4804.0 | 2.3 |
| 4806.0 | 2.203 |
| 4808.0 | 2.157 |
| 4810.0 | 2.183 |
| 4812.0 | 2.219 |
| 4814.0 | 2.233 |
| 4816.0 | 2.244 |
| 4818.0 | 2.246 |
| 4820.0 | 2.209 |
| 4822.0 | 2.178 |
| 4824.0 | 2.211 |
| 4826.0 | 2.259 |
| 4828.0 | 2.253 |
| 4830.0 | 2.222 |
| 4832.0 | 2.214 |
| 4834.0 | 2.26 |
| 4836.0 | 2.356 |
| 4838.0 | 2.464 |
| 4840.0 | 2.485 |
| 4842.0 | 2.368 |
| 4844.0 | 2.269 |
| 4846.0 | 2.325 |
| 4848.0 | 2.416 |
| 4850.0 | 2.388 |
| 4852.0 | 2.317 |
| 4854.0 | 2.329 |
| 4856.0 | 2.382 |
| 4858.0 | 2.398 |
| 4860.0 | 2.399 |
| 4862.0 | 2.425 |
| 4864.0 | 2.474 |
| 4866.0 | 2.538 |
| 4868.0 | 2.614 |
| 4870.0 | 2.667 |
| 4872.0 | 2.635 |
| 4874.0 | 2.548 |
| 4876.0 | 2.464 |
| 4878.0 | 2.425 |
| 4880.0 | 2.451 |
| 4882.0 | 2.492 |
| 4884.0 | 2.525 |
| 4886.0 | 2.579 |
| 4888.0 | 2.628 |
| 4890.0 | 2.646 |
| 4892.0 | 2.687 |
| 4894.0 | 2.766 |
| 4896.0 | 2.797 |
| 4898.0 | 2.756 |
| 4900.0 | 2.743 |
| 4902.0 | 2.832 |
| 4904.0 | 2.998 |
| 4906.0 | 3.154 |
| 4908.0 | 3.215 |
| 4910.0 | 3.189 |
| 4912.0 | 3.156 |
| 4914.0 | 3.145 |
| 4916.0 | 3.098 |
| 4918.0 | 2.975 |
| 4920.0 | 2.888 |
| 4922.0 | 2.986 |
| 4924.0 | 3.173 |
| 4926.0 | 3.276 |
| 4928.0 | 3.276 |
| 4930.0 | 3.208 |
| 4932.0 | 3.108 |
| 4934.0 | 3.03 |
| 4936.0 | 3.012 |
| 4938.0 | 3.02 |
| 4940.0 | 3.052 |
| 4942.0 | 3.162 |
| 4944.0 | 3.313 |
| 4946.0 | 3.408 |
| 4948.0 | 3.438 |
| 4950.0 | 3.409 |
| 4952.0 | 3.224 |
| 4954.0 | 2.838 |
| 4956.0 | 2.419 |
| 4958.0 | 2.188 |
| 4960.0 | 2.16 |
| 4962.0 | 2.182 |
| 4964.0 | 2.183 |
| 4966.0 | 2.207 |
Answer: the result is 2.78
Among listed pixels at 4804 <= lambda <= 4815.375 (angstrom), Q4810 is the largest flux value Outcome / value 2.3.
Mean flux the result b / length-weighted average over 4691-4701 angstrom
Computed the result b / 2.54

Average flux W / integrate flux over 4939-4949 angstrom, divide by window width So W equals 3.27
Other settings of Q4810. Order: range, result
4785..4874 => 2.667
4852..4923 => 3.215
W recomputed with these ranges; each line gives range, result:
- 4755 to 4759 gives 2.57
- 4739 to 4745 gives 2.5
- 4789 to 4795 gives 2.42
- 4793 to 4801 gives 2.42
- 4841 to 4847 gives 2.32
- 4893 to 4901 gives 2.77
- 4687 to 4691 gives 2.37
